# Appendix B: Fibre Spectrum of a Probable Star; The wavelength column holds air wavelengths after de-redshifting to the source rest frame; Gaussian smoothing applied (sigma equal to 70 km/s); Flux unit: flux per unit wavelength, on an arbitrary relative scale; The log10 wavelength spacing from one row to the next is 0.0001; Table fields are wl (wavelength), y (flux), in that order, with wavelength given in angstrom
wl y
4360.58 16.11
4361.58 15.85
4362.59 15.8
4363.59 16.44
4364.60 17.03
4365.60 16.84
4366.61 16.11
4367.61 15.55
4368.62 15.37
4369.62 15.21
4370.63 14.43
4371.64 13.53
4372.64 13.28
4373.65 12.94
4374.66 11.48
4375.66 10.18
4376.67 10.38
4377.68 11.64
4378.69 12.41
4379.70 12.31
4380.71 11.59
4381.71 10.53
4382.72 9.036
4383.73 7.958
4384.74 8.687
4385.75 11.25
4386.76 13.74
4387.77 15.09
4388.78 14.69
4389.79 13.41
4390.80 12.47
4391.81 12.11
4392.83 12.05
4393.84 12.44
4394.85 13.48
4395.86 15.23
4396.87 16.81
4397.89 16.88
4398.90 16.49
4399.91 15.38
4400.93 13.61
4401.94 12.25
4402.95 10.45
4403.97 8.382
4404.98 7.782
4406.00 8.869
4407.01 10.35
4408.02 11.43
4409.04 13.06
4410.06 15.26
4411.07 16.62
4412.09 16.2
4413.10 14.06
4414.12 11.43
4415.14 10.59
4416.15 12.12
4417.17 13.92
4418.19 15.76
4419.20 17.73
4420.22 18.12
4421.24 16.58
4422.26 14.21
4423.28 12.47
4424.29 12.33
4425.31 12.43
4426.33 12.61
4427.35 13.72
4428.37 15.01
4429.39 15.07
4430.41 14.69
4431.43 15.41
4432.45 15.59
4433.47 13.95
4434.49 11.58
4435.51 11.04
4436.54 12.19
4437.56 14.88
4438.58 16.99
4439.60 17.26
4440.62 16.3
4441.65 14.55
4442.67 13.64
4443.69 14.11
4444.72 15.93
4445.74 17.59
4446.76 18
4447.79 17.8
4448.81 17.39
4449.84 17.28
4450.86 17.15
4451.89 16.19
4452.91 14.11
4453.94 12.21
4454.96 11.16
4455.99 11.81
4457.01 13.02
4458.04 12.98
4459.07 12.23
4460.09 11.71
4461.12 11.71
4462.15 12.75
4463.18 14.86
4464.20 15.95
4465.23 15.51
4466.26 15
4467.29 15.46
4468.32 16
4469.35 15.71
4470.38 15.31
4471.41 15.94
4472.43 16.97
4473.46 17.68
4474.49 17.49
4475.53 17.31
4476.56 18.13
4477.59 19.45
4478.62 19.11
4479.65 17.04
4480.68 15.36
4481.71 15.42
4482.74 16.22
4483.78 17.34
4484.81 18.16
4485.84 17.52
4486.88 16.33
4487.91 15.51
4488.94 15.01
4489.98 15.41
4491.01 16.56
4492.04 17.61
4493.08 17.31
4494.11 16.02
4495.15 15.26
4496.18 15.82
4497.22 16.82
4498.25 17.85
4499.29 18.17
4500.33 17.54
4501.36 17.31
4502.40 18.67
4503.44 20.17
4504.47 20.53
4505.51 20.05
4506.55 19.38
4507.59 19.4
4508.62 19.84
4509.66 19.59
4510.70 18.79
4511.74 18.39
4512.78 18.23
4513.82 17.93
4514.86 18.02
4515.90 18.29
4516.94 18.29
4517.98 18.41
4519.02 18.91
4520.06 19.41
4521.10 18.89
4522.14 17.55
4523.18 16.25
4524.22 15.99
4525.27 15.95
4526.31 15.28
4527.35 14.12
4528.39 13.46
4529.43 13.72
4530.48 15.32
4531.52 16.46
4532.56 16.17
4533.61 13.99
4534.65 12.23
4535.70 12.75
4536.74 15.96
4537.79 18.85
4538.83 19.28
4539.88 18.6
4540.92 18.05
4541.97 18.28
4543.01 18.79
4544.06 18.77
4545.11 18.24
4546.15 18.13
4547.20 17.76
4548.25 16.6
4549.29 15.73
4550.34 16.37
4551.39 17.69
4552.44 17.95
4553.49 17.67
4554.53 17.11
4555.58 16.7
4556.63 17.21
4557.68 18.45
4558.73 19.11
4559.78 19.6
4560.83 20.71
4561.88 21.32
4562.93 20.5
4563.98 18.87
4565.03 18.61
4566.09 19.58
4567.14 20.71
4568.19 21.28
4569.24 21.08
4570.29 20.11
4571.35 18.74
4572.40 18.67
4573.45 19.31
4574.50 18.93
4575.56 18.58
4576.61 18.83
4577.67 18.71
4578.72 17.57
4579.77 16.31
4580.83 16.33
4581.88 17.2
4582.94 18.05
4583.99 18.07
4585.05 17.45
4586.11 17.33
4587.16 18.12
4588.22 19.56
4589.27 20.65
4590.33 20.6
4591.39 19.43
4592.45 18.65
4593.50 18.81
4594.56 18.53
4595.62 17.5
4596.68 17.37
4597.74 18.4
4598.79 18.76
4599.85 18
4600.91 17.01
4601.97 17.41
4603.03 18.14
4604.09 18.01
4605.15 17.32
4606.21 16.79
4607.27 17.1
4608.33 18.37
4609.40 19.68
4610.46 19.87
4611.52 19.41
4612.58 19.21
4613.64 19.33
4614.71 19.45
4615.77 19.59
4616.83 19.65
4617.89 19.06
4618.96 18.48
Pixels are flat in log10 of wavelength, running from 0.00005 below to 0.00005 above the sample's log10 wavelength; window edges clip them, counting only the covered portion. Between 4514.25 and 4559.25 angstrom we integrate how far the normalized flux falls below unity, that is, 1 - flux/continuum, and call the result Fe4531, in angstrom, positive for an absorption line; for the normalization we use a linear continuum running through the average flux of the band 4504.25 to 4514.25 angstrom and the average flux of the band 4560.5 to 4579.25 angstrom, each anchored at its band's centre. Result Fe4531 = 5.5 angstrom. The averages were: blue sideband 19.2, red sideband 19.5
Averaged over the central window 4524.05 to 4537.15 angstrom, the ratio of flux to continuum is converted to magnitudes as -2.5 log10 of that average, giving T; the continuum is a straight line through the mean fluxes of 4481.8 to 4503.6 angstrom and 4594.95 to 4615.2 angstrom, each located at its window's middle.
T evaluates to 0.18 mag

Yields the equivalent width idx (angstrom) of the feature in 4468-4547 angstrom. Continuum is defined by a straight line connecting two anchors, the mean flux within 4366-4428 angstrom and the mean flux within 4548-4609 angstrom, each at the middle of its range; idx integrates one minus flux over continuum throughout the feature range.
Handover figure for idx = -4.5 angstrom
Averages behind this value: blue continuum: 13.1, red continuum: 18.4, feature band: 17.2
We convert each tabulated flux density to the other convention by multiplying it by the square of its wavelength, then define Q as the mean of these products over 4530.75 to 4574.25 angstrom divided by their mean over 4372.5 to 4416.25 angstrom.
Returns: 1.56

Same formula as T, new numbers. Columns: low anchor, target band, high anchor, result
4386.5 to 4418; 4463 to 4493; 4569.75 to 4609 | -0.09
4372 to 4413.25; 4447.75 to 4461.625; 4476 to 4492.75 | 0.11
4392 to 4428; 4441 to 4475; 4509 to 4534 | 0.00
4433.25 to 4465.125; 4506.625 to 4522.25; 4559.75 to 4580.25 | -0.10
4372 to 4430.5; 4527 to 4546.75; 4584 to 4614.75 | 0.02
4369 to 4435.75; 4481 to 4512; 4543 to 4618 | -0.10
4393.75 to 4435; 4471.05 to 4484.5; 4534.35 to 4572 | -0.09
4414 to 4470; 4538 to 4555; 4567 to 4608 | -0.03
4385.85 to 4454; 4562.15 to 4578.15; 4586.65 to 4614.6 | -0.10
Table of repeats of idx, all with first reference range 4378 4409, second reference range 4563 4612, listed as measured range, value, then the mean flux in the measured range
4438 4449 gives -1.9 angstrom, 16.3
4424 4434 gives -0.5 angstrom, 14.1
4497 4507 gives -1.8 angstrom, 18.7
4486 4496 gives -0.5 angstrom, 16.2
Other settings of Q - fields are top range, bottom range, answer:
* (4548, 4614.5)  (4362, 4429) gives 1.51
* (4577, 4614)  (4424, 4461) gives 1.35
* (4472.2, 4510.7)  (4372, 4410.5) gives 1.50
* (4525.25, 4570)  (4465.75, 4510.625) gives 1.04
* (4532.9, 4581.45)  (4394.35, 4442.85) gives 1.39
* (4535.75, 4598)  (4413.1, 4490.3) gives 1.29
